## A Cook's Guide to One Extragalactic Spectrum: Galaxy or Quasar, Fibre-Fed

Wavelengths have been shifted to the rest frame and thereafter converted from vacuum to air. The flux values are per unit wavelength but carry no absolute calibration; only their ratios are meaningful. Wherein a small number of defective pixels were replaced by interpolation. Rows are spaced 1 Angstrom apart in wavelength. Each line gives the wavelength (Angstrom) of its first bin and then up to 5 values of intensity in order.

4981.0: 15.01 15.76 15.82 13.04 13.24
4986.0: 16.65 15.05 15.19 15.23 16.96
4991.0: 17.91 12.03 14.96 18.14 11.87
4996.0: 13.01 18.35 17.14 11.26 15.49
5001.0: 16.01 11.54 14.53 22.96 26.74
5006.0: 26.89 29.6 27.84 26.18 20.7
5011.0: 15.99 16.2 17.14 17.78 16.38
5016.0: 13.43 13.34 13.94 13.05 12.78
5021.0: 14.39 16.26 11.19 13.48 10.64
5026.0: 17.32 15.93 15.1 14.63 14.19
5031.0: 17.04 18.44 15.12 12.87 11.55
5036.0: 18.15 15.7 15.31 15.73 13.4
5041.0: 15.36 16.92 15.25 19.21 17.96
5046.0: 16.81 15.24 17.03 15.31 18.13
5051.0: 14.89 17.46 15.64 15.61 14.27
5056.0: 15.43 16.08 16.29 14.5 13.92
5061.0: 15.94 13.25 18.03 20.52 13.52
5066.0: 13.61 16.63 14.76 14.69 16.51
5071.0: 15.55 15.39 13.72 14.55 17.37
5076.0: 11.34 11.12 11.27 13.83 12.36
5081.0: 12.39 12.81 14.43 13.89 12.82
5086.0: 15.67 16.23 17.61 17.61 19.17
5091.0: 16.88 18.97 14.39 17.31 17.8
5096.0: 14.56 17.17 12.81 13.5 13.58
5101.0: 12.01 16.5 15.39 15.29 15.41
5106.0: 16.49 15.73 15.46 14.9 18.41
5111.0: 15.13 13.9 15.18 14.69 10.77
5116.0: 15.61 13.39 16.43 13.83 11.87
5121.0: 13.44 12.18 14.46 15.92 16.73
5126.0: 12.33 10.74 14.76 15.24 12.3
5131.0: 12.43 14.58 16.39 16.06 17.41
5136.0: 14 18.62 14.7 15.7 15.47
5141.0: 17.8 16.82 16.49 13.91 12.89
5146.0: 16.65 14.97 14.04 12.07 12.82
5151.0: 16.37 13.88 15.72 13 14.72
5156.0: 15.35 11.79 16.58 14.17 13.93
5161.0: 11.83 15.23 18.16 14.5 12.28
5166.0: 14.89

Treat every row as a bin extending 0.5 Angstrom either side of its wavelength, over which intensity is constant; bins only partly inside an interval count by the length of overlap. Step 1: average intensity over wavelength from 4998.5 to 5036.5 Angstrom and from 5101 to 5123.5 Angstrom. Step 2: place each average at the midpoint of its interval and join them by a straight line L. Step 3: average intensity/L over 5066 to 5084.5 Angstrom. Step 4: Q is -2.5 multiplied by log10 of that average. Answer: 0.11 mag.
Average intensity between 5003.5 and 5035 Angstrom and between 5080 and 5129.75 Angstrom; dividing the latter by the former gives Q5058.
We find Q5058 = 0.86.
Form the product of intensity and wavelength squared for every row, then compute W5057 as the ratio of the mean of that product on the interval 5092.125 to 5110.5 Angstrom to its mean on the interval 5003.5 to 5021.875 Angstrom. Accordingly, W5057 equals 0.8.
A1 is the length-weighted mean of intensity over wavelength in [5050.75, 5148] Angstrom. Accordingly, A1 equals 15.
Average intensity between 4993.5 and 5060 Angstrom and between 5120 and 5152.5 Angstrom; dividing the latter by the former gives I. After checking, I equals 0.90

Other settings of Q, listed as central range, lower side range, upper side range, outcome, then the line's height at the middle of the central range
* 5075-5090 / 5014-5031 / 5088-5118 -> 0.08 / 15.2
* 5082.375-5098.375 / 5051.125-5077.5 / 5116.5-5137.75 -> -0.08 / 14.9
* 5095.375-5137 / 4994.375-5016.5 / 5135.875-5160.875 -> 0.08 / 15.7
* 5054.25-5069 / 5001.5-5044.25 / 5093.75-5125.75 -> 0.03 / 15.9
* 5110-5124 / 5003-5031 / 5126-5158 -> 0.09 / 15.3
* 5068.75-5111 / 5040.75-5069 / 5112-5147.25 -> 0.02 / 15.4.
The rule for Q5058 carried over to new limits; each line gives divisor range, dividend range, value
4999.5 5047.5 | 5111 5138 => 0.86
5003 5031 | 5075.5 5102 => 0.84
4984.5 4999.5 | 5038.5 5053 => 1.08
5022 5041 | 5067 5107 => 1.01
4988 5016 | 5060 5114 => 0.84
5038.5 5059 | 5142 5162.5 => 0.90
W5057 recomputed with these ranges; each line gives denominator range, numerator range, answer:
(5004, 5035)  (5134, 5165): 0.92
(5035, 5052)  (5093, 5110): 0.97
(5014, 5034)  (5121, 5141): 1.06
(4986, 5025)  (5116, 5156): 0.92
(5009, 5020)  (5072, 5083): 0.84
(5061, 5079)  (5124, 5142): 1.04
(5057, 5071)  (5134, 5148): 1.04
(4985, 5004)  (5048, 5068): 1.06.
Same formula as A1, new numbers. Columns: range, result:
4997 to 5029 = 17.1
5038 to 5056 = 16.1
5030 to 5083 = 15.2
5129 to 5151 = 15.1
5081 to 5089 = 14.8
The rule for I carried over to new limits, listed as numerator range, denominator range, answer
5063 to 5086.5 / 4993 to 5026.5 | 0.85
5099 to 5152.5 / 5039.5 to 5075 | 0.93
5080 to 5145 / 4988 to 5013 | 0.83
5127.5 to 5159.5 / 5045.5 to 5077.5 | 0.97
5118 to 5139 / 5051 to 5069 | 0.93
